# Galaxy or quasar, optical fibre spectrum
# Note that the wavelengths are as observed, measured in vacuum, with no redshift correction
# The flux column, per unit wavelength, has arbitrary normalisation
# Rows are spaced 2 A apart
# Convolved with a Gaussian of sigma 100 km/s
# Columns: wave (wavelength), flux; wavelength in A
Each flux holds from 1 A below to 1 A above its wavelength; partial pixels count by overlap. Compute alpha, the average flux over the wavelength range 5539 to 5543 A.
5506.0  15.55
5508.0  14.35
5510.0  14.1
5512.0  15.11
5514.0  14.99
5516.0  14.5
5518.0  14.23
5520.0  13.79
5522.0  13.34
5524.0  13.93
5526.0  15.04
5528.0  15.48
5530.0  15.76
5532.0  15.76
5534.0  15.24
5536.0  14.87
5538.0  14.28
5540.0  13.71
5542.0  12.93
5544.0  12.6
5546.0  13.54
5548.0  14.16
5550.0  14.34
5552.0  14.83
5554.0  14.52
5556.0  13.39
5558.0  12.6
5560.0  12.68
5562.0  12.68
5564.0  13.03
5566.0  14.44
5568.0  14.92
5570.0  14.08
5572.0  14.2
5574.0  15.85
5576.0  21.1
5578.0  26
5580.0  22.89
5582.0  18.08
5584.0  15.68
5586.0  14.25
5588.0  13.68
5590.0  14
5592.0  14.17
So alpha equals 13.3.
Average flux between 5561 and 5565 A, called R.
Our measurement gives 12.9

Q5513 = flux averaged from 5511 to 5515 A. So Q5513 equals 15.1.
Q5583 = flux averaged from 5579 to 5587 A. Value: 17.7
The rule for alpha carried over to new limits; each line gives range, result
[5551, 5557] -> 14.2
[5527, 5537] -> 15.4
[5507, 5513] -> 14.5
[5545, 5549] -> 13.8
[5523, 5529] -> 14.8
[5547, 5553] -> 14.4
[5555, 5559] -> 13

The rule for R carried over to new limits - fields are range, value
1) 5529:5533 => 15.8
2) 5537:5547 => 13.4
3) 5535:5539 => 14.6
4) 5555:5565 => 12.9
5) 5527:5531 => 15.6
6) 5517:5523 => 13.8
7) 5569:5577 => 16.3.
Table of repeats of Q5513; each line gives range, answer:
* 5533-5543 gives 14.2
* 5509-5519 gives 14.6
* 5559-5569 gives 13.6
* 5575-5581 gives 23.3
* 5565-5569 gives 14.7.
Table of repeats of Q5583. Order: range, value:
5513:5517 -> 14.7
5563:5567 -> 13.7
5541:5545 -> 12.8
